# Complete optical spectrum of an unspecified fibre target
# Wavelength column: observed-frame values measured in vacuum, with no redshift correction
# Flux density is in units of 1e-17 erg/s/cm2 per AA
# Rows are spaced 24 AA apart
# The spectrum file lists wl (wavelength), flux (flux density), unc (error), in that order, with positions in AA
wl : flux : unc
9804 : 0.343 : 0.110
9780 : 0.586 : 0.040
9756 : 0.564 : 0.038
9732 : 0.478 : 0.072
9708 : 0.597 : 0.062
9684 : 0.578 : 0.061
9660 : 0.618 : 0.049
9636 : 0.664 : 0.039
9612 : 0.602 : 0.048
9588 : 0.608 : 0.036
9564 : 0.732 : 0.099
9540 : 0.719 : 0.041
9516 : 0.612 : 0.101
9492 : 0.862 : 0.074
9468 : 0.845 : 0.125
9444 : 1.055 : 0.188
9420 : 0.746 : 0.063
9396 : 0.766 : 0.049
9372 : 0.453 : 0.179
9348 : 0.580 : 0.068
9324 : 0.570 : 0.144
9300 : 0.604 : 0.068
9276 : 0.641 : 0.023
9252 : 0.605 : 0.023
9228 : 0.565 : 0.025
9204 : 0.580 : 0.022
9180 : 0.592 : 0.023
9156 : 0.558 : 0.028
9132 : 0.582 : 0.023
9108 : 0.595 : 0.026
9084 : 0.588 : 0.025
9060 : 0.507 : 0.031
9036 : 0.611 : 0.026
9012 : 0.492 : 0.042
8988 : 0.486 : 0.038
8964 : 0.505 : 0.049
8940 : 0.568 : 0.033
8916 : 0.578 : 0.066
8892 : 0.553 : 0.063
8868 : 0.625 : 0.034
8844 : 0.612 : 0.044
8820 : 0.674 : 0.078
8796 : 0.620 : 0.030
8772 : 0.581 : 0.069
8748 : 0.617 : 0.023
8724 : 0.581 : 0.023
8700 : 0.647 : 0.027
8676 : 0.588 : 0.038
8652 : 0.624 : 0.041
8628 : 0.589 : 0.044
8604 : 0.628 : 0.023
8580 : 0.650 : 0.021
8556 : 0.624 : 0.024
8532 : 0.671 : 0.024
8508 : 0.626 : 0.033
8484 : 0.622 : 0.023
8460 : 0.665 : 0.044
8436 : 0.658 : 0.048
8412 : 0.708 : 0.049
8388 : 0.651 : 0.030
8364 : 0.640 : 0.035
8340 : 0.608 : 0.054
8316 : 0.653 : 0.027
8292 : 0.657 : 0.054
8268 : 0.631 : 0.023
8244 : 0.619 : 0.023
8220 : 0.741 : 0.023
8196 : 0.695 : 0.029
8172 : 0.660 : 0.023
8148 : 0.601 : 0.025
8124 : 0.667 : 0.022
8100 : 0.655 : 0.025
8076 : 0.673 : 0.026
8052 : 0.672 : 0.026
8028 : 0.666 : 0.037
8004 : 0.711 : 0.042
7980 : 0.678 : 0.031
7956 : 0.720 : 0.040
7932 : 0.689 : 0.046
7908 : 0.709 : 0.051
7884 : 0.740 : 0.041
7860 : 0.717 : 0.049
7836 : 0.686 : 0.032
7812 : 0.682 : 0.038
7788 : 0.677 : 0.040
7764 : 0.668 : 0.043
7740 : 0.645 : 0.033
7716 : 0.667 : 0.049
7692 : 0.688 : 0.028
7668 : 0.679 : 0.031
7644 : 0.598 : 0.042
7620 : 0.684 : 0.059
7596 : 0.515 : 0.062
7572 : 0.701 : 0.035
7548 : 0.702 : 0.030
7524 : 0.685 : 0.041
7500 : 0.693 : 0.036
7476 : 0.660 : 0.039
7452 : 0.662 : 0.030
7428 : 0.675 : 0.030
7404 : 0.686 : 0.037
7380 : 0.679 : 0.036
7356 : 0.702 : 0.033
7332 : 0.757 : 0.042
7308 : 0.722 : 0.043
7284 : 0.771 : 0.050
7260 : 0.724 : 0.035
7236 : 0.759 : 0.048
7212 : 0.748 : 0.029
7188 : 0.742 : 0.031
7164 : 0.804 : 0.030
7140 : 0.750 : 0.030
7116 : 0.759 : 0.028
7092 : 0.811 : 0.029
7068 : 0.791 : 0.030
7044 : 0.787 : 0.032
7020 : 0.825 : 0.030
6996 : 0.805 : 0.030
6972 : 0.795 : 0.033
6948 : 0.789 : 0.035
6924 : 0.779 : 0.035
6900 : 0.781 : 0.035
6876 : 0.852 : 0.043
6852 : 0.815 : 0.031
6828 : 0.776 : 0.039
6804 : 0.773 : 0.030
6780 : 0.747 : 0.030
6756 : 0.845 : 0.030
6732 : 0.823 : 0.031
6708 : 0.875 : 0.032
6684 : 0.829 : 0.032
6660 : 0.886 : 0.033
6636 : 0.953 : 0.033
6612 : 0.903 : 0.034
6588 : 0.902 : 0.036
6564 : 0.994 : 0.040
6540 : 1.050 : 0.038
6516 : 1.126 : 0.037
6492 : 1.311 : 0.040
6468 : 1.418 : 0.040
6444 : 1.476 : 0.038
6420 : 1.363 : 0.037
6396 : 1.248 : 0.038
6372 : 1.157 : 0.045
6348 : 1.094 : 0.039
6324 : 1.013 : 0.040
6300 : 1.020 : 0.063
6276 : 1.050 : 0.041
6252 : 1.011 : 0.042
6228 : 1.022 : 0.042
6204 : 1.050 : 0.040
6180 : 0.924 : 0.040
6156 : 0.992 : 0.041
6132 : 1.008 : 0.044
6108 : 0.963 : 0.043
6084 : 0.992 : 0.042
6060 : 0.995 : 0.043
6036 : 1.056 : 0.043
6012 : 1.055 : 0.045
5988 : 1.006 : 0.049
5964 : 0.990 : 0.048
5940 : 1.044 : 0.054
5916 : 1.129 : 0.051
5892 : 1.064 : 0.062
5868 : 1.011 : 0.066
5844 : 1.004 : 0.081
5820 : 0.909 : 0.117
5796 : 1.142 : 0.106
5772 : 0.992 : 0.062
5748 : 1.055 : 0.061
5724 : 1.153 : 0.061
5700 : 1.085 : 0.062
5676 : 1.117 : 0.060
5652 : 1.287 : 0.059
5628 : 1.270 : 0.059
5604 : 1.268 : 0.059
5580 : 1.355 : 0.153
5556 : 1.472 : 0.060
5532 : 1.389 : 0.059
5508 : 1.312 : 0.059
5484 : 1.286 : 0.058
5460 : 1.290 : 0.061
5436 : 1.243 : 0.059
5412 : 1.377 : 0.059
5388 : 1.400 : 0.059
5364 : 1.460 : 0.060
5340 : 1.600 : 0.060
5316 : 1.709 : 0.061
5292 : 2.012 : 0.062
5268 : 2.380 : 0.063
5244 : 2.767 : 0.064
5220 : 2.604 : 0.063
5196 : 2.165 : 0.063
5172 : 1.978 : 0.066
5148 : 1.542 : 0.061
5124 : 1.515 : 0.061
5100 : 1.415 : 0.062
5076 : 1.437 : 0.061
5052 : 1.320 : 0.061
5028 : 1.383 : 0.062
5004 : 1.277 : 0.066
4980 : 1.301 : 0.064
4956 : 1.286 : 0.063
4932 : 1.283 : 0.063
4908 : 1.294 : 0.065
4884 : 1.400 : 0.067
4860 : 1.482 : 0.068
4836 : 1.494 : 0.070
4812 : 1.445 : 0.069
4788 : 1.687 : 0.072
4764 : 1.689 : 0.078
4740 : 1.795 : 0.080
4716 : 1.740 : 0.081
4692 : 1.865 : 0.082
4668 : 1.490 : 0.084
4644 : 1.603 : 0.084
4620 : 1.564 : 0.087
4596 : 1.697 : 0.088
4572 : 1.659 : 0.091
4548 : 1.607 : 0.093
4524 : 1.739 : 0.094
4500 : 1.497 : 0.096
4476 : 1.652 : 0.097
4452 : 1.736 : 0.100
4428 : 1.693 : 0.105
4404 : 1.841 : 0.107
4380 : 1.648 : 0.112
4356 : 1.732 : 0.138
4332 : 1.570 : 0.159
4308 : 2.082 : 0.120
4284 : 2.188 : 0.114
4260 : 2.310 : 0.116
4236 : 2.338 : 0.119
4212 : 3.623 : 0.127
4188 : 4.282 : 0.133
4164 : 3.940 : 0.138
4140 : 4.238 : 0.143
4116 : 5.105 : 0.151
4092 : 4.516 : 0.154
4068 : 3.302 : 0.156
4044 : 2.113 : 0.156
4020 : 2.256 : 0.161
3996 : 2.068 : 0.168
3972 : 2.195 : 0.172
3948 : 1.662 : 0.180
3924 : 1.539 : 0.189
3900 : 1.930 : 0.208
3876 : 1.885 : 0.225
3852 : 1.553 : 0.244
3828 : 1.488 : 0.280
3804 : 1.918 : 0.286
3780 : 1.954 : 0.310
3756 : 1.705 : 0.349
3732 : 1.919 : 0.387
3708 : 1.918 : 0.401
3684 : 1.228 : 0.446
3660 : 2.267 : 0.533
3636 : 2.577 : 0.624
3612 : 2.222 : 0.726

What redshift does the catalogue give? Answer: 2.39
